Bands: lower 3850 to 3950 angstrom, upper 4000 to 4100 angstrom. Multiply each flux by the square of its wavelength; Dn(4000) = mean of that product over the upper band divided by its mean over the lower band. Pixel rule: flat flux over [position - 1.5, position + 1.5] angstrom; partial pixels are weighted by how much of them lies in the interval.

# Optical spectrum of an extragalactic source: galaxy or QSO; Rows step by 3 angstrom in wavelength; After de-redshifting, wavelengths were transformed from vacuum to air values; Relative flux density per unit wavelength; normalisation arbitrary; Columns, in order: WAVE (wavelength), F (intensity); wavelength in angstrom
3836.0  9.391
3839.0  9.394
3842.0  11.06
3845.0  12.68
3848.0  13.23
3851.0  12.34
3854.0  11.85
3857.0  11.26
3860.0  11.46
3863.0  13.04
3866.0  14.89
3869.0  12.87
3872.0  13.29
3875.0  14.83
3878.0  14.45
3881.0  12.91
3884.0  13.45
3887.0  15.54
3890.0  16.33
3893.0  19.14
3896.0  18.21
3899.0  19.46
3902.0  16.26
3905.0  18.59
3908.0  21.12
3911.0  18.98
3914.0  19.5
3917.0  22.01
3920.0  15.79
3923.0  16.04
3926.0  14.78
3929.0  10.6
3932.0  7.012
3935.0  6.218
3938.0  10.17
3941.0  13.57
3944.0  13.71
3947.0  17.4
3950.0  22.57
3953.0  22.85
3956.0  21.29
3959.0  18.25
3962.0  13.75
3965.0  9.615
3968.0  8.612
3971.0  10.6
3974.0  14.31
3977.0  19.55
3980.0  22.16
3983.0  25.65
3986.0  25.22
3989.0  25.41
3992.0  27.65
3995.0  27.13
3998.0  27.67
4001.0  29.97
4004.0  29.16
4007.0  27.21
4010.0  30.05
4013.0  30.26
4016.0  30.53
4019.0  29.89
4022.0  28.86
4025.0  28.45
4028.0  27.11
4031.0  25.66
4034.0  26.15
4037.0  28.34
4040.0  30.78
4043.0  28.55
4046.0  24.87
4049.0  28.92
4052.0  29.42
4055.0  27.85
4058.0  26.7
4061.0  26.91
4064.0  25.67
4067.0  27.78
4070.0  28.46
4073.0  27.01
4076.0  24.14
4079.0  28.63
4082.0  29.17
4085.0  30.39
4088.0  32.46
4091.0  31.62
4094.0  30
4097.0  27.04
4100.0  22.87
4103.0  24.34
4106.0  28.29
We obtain 2.05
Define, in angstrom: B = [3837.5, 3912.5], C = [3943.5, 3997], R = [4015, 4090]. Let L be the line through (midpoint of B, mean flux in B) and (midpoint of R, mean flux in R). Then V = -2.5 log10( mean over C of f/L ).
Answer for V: 0.14 mag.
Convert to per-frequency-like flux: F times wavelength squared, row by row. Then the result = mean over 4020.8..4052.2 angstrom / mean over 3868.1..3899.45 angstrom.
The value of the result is 2.0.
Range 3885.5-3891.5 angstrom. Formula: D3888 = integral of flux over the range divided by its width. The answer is 15.9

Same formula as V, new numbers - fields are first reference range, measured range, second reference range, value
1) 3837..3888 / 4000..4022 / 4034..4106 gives -0.244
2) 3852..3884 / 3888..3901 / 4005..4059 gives -0.164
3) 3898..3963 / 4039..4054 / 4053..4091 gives -0.097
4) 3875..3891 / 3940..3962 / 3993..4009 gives 0.223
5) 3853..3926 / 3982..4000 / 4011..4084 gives -0.127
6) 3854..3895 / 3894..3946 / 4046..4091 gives 0.108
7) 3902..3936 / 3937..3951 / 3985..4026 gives 0.255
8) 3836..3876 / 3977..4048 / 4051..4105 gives -0.186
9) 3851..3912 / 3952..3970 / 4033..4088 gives 0.325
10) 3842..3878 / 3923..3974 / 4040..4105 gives 0.346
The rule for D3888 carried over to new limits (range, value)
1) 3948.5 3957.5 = 22.2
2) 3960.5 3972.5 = 10.6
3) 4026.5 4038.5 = 26.8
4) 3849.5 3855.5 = 12.1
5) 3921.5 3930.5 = 13.8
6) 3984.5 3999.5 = 26.6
